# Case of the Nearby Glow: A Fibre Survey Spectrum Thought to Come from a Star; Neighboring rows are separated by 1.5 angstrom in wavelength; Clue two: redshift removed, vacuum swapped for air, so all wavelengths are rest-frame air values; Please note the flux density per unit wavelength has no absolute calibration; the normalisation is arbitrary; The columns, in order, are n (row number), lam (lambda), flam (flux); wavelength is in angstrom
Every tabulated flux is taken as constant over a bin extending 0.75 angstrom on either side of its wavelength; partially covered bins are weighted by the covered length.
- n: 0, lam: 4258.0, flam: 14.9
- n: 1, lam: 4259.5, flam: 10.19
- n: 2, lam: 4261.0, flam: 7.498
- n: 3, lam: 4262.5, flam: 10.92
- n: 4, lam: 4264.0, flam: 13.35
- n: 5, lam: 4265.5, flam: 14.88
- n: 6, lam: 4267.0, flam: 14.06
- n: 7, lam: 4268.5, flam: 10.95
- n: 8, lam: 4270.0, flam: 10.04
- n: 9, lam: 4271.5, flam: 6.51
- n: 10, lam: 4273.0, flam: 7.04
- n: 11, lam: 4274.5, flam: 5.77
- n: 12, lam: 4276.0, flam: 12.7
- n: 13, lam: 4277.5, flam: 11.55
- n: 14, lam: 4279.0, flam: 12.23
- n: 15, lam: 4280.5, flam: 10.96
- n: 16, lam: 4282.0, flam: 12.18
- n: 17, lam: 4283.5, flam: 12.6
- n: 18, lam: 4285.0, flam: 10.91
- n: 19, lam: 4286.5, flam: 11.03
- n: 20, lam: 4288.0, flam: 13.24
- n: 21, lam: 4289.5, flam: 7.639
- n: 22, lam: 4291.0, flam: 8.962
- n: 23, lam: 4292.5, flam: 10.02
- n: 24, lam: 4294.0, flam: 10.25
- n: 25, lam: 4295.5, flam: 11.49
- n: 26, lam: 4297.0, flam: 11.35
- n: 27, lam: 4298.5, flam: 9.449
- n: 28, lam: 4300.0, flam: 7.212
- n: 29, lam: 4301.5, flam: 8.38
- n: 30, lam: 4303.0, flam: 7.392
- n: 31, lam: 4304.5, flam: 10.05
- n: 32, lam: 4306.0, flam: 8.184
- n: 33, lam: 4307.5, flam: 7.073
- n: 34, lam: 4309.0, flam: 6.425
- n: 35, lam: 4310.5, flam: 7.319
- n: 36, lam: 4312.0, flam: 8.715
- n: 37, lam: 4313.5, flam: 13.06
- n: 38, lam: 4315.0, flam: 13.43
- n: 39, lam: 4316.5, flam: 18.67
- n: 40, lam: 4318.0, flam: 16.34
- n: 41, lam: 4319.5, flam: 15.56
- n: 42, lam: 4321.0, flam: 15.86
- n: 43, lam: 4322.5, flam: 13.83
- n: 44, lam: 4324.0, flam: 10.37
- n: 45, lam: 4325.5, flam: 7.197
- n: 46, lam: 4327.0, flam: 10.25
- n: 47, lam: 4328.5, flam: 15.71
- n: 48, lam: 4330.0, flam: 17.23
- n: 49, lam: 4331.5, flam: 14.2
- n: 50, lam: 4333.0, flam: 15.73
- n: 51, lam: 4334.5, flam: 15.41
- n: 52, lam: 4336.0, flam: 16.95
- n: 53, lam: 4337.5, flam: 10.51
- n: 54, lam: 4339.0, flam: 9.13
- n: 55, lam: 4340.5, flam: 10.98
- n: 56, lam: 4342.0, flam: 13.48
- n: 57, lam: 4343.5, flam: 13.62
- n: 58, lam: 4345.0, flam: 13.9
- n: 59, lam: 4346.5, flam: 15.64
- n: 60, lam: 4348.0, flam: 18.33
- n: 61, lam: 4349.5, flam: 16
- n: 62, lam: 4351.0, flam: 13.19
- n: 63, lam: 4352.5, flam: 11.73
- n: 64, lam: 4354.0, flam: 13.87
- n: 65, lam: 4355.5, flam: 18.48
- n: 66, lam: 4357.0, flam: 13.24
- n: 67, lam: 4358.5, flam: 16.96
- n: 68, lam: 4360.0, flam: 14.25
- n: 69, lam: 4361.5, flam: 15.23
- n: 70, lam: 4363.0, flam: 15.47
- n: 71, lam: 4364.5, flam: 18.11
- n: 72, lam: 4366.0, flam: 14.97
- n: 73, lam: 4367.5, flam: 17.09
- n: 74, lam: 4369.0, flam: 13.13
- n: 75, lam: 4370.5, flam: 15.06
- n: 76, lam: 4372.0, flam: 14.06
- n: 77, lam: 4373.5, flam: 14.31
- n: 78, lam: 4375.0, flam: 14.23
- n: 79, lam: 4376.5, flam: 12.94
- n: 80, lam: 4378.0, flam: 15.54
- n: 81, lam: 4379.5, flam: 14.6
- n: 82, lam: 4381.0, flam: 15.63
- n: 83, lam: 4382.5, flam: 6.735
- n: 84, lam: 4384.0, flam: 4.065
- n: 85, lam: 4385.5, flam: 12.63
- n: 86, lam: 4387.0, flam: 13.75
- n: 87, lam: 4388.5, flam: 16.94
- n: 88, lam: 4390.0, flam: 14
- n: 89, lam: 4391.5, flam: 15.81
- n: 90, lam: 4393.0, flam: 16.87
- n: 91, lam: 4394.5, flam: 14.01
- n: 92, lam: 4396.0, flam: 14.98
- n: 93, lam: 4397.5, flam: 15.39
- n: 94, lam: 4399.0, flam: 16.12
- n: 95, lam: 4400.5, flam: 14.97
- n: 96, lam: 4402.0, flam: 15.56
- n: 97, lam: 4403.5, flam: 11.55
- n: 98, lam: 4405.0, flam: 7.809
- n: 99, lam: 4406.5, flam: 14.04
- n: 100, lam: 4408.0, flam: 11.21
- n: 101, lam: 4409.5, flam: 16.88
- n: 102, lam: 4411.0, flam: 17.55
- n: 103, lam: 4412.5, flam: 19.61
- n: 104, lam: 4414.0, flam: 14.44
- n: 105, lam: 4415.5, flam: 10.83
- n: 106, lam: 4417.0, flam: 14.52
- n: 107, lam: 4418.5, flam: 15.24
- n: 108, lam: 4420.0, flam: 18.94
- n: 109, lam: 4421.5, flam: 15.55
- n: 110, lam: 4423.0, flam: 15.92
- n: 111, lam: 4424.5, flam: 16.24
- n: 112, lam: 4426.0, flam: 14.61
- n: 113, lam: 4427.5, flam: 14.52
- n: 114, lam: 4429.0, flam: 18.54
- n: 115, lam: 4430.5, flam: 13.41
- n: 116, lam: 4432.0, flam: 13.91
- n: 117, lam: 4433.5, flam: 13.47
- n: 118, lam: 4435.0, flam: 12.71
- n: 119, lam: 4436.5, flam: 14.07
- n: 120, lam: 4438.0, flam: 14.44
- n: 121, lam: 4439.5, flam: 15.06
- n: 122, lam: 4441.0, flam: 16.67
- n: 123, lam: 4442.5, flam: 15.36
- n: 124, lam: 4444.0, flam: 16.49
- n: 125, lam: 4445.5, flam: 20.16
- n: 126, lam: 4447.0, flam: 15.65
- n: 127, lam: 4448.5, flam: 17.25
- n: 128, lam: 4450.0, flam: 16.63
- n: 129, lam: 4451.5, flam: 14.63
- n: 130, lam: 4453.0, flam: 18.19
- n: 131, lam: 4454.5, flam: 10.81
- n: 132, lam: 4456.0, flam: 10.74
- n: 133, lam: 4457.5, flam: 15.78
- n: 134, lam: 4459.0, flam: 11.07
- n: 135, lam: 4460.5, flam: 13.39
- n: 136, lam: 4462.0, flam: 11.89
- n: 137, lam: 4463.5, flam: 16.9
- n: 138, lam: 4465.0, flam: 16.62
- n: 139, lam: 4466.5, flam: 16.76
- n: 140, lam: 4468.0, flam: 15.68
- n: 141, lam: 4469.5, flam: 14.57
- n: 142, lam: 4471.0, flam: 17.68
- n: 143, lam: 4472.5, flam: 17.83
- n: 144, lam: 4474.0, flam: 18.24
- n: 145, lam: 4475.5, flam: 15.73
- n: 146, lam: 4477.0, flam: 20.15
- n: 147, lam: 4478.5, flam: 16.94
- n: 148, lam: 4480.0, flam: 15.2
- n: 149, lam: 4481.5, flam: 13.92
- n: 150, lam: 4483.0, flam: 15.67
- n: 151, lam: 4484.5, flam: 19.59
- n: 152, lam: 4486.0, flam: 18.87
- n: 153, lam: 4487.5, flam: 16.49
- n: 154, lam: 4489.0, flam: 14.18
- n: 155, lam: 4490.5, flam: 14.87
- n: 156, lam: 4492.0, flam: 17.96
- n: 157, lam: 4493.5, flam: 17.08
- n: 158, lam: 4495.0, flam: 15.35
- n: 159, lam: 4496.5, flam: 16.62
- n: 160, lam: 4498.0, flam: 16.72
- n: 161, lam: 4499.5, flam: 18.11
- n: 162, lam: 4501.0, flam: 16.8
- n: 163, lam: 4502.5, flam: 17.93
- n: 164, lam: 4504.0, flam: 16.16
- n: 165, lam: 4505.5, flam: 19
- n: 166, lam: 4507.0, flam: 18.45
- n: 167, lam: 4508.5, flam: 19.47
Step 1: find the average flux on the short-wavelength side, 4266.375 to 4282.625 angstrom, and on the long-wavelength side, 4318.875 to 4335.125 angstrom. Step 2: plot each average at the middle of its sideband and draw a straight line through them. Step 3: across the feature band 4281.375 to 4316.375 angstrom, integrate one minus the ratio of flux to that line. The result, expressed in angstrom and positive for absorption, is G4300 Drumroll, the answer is 5.5 angstrom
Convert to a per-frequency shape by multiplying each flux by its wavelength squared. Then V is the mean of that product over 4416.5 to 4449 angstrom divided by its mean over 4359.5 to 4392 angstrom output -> 1.14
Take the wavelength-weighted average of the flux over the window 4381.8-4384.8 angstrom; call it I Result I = 5.5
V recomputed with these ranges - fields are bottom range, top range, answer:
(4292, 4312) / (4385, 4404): 1.77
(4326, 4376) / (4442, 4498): 1.16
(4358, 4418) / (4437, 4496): 1.15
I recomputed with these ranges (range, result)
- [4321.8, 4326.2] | 10.5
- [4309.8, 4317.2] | 12.2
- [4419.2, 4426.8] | 16.2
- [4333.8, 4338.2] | 14.3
